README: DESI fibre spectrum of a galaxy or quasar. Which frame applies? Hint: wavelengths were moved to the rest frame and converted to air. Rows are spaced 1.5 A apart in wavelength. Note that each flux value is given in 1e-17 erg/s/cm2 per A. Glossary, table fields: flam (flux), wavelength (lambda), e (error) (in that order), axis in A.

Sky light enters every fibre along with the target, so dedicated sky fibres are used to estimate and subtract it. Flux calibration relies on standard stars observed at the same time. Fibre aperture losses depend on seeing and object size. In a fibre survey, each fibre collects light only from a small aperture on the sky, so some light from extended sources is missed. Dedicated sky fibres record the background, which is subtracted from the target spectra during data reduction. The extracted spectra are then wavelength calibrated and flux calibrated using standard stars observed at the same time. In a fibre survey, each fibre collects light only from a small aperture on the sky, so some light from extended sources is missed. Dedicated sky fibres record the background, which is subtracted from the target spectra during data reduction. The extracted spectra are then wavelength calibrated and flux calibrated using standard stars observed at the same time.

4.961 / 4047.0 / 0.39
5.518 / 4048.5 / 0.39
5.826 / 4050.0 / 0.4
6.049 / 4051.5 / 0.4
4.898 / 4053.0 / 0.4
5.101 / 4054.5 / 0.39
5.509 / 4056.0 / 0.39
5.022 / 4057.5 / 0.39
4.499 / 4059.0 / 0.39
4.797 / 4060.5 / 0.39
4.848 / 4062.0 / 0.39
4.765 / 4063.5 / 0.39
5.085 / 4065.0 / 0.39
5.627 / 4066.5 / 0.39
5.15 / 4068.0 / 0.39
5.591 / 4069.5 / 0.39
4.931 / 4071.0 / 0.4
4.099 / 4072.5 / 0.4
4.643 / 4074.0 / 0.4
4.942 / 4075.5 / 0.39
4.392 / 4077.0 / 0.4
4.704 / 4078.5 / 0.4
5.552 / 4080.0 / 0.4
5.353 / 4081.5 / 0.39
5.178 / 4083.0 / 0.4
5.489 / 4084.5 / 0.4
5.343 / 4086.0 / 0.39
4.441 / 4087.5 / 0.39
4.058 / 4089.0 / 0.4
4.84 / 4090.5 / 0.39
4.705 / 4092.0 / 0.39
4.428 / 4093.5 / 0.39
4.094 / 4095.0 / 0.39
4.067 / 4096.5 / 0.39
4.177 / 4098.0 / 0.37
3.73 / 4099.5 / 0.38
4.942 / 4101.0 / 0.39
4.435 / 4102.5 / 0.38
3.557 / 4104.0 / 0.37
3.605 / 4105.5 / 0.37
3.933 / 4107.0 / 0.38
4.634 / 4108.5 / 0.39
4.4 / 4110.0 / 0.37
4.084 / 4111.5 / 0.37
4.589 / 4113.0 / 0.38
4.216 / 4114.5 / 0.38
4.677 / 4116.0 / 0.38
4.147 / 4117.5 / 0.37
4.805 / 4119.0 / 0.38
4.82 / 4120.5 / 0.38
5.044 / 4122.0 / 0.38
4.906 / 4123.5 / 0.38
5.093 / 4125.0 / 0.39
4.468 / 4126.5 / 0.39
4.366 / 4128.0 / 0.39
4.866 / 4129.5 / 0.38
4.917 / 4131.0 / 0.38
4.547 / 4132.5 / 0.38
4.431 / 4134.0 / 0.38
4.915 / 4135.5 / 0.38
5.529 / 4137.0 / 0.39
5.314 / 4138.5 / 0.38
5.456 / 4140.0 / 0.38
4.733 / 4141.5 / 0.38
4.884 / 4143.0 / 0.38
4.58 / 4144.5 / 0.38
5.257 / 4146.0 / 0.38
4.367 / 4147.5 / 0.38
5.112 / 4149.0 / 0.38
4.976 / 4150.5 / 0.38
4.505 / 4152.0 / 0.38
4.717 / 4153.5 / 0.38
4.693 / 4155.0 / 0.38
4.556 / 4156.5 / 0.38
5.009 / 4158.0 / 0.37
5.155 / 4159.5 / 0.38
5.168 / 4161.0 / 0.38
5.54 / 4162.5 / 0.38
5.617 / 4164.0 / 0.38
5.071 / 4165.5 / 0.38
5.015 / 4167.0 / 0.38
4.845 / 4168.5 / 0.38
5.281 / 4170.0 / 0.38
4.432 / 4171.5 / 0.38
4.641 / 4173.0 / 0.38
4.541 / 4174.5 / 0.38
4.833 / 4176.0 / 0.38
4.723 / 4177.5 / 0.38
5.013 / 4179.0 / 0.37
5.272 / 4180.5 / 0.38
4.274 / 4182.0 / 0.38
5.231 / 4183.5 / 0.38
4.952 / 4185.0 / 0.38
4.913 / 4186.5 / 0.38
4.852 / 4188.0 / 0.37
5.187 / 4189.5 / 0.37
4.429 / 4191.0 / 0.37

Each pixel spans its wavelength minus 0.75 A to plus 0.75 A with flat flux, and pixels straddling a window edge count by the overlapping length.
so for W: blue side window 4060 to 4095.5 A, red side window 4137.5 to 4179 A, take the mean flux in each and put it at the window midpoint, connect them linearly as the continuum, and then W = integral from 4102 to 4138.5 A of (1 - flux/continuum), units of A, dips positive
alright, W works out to 2.6 A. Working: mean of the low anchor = 4.88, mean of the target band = 4.56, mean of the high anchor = 4.93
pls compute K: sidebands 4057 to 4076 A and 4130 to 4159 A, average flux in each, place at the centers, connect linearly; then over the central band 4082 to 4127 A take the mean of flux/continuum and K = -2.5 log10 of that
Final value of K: 0.09 mag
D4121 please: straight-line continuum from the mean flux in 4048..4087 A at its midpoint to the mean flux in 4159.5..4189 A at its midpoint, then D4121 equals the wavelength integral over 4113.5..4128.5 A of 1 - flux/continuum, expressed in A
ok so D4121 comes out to 1.1 A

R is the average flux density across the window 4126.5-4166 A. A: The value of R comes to 4.92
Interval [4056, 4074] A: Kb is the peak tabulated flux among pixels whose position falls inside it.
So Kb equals 5.627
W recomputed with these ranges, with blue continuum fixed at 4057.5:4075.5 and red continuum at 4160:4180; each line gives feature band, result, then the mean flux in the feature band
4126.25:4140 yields 0.3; 4.86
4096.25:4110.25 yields 2.3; 4.14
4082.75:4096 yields 0.6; 4.7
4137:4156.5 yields 0.3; 4.9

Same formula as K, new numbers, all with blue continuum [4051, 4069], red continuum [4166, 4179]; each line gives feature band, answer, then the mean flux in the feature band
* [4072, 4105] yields 0.10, 4.59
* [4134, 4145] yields -0.03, 5.03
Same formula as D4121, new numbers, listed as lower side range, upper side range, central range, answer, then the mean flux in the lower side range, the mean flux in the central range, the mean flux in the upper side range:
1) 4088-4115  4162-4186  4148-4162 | -0.3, 4.25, 4.88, 4.95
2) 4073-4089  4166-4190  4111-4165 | 0.7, 4.95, 4.84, 4.87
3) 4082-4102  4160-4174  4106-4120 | 1.0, 4.58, 4.38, 5.06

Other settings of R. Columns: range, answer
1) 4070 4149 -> 4.66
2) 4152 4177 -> 4.93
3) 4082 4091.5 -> 4.9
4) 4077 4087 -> 5.18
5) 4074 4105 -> 4.61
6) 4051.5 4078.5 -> 4.96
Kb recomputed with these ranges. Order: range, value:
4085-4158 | 5.529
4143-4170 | 5.617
